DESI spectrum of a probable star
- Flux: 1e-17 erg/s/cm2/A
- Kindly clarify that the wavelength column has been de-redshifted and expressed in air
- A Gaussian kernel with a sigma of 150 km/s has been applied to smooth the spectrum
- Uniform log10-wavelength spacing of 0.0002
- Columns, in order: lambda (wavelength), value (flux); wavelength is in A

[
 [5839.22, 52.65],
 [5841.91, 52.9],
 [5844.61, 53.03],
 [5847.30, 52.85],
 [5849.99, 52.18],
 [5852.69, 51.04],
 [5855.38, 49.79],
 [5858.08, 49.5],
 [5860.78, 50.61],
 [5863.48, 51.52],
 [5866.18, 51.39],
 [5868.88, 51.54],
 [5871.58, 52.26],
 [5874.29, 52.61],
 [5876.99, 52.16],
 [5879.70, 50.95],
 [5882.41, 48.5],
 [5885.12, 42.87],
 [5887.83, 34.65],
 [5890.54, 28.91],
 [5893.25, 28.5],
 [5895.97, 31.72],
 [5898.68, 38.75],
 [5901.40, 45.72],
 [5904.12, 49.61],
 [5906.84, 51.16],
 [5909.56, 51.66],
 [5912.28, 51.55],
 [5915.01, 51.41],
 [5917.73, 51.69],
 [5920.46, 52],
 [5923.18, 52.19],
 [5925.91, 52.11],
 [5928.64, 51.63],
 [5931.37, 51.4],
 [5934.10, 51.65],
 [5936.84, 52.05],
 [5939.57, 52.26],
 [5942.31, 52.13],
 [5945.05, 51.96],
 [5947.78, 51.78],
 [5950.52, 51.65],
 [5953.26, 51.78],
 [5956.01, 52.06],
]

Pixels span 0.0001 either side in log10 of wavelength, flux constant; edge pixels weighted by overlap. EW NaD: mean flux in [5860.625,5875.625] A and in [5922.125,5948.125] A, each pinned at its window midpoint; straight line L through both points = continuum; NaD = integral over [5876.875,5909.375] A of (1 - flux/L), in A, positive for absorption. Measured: 6.2 A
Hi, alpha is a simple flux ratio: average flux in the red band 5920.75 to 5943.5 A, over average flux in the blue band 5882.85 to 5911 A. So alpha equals 1.3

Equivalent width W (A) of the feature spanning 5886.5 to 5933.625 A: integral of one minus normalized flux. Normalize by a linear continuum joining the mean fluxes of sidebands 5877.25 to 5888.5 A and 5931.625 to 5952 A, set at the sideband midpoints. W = 2.9 A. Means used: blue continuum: 45.6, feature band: 45.7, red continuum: 51.9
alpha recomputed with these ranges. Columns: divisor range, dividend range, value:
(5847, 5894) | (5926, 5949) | 1.09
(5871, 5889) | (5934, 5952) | 1.09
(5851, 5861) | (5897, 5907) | 0.90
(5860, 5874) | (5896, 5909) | 0.88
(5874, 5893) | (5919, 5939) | 1.21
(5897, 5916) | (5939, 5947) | 1.08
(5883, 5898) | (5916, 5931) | 1.51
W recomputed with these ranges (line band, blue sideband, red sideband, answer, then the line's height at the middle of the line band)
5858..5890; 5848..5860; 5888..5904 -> -3.5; 43.7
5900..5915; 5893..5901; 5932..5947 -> -4.1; 39.3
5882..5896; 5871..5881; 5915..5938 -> 4.5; 51.9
